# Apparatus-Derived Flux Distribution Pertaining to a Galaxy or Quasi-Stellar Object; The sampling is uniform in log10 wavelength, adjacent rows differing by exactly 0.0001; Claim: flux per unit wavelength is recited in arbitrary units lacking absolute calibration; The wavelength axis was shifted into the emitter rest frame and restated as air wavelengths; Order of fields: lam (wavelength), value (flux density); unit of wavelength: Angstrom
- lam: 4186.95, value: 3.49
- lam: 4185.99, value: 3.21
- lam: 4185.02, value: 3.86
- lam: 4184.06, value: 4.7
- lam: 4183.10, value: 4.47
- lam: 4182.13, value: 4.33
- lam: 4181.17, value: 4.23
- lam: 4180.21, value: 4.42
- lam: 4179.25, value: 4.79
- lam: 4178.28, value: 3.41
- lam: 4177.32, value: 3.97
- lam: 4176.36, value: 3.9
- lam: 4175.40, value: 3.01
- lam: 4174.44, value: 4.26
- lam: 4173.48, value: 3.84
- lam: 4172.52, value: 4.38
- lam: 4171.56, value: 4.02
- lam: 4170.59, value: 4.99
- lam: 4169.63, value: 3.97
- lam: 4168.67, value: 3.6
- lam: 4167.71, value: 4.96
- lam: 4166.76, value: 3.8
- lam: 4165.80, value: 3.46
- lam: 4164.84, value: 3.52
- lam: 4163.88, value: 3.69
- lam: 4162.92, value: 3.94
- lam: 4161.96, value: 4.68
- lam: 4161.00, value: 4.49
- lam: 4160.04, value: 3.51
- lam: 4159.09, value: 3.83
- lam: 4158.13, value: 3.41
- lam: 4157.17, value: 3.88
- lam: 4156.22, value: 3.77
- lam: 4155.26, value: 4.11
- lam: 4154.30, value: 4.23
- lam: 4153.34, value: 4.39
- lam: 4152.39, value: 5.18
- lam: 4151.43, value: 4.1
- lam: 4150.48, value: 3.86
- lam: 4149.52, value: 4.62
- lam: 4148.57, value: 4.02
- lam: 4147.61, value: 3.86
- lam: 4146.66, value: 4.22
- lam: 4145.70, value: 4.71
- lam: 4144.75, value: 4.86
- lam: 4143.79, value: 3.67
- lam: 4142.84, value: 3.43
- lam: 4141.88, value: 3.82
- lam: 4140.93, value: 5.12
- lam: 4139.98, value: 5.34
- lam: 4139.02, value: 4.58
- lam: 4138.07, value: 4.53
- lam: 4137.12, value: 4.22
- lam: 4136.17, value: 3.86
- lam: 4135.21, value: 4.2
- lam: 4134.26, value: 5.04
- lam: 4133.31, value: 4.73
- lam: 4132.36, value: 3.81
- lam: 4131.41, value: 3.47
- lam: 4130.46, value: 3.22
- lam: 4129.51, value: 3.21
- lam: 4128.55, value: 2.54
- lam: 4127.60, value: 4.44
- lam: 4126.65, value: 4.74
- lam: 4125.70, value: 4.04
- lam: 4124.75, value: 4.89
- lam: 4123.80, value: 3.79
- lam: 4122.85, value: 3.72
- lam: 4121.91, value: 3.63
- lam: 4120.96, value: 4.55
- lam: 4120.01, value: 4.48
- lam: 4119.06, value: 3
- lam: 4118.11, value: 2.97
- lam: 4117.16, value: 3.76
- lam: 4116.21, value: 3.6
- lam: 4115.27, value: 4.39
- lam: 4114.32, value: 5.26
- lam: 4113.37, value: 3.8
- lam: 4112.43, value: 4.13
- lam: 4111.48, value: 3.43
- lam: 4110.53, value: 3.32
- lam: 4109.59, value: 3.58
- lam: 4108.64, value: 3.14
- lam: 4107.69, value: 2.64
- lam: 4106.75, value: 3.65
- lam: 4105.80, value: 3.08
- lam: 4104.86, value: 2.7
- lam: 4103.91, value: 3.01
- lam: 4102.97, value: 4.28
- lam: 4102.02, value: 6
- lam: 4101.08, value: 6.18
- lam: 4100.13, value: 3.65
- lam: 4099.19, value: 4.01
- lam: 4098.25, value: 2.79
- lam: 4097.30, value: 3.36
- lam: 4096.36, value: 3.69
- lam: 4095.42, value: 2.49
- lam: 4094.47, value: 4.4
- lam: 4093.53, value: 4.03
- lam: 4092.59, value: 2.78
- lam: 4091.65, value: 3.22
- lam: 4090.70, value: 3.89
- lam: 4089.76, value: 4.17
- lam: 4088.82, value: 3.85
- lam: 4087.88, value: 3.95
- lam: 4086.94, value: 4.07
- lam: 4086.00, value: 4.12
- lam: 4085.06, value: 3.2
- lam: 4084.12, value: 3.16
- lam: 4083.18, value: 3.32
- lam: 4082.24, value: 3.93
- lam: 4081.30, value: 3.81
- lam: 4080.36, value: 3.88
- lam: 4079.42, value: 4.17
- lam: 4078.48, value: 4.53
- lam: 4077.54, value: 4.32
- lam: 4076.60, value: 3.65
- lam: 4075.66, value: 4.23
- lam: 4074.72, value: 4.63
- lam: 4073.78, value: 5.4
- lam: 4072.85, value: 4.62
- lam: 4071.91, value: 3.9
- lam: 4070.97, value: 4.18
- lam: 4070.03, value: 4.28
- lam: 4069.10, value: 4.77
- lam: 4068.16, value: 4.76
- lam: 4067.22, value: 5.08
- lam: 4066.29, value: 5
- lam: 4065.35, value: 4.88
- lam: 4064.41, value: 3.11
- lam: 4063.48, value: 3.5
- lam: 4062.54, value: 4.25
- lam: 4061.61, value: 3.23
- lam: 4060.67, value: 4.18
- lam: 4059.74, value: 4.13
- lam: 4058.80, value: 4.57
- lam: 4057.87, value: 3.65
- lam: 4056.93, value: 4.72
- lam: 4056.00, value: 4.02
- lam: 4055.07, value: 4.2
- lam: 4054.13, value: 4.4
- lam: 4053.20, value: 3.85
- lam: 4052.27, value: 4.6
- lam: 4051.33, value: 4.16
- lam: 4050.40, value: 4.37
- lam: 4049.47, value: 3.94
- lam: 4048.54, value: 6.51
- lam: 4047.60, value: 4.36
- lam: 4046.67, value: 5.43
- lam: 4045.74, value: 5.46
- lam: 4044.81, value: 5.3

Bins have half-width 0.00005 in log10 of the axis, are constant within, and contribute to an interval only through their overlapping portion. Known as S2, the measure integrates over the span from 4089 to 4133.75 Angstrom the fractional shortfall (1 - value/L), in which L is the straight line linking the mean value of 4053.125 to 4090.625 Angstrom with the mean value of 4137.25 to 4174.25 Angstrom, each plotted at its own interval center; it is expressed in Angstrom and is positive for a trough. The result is 4.0 Angstrom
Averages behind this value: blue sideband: 4.14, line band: 3.78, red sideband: 4.17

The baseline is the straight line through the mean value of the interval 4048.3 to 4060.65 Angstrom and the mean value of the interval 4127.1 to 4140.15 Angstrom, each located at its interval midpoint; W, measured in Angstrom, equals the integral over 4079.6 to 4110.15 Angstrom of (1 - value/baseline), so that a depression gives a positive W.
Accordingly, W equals 3.7 Angstrom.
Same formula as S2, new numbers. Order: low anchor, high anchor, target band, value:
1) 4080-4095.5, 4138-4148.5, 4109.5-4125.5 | 0.5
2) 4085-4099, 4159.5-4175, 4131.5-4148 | -1.8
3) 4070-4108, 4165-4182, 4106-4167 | -0.2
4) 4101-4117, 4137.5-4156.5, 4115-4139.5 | 0.6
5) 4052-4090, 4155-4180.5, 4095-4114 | 2.0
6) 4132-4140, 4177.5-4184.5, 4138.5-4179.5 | 2.4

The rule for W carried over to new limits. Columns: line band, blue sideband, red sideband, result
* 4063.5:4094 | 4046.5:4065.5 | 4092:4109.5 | -0.9 Angstrom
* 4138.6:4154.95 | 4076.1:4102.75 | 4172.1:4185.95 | -1.4 Angstrom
